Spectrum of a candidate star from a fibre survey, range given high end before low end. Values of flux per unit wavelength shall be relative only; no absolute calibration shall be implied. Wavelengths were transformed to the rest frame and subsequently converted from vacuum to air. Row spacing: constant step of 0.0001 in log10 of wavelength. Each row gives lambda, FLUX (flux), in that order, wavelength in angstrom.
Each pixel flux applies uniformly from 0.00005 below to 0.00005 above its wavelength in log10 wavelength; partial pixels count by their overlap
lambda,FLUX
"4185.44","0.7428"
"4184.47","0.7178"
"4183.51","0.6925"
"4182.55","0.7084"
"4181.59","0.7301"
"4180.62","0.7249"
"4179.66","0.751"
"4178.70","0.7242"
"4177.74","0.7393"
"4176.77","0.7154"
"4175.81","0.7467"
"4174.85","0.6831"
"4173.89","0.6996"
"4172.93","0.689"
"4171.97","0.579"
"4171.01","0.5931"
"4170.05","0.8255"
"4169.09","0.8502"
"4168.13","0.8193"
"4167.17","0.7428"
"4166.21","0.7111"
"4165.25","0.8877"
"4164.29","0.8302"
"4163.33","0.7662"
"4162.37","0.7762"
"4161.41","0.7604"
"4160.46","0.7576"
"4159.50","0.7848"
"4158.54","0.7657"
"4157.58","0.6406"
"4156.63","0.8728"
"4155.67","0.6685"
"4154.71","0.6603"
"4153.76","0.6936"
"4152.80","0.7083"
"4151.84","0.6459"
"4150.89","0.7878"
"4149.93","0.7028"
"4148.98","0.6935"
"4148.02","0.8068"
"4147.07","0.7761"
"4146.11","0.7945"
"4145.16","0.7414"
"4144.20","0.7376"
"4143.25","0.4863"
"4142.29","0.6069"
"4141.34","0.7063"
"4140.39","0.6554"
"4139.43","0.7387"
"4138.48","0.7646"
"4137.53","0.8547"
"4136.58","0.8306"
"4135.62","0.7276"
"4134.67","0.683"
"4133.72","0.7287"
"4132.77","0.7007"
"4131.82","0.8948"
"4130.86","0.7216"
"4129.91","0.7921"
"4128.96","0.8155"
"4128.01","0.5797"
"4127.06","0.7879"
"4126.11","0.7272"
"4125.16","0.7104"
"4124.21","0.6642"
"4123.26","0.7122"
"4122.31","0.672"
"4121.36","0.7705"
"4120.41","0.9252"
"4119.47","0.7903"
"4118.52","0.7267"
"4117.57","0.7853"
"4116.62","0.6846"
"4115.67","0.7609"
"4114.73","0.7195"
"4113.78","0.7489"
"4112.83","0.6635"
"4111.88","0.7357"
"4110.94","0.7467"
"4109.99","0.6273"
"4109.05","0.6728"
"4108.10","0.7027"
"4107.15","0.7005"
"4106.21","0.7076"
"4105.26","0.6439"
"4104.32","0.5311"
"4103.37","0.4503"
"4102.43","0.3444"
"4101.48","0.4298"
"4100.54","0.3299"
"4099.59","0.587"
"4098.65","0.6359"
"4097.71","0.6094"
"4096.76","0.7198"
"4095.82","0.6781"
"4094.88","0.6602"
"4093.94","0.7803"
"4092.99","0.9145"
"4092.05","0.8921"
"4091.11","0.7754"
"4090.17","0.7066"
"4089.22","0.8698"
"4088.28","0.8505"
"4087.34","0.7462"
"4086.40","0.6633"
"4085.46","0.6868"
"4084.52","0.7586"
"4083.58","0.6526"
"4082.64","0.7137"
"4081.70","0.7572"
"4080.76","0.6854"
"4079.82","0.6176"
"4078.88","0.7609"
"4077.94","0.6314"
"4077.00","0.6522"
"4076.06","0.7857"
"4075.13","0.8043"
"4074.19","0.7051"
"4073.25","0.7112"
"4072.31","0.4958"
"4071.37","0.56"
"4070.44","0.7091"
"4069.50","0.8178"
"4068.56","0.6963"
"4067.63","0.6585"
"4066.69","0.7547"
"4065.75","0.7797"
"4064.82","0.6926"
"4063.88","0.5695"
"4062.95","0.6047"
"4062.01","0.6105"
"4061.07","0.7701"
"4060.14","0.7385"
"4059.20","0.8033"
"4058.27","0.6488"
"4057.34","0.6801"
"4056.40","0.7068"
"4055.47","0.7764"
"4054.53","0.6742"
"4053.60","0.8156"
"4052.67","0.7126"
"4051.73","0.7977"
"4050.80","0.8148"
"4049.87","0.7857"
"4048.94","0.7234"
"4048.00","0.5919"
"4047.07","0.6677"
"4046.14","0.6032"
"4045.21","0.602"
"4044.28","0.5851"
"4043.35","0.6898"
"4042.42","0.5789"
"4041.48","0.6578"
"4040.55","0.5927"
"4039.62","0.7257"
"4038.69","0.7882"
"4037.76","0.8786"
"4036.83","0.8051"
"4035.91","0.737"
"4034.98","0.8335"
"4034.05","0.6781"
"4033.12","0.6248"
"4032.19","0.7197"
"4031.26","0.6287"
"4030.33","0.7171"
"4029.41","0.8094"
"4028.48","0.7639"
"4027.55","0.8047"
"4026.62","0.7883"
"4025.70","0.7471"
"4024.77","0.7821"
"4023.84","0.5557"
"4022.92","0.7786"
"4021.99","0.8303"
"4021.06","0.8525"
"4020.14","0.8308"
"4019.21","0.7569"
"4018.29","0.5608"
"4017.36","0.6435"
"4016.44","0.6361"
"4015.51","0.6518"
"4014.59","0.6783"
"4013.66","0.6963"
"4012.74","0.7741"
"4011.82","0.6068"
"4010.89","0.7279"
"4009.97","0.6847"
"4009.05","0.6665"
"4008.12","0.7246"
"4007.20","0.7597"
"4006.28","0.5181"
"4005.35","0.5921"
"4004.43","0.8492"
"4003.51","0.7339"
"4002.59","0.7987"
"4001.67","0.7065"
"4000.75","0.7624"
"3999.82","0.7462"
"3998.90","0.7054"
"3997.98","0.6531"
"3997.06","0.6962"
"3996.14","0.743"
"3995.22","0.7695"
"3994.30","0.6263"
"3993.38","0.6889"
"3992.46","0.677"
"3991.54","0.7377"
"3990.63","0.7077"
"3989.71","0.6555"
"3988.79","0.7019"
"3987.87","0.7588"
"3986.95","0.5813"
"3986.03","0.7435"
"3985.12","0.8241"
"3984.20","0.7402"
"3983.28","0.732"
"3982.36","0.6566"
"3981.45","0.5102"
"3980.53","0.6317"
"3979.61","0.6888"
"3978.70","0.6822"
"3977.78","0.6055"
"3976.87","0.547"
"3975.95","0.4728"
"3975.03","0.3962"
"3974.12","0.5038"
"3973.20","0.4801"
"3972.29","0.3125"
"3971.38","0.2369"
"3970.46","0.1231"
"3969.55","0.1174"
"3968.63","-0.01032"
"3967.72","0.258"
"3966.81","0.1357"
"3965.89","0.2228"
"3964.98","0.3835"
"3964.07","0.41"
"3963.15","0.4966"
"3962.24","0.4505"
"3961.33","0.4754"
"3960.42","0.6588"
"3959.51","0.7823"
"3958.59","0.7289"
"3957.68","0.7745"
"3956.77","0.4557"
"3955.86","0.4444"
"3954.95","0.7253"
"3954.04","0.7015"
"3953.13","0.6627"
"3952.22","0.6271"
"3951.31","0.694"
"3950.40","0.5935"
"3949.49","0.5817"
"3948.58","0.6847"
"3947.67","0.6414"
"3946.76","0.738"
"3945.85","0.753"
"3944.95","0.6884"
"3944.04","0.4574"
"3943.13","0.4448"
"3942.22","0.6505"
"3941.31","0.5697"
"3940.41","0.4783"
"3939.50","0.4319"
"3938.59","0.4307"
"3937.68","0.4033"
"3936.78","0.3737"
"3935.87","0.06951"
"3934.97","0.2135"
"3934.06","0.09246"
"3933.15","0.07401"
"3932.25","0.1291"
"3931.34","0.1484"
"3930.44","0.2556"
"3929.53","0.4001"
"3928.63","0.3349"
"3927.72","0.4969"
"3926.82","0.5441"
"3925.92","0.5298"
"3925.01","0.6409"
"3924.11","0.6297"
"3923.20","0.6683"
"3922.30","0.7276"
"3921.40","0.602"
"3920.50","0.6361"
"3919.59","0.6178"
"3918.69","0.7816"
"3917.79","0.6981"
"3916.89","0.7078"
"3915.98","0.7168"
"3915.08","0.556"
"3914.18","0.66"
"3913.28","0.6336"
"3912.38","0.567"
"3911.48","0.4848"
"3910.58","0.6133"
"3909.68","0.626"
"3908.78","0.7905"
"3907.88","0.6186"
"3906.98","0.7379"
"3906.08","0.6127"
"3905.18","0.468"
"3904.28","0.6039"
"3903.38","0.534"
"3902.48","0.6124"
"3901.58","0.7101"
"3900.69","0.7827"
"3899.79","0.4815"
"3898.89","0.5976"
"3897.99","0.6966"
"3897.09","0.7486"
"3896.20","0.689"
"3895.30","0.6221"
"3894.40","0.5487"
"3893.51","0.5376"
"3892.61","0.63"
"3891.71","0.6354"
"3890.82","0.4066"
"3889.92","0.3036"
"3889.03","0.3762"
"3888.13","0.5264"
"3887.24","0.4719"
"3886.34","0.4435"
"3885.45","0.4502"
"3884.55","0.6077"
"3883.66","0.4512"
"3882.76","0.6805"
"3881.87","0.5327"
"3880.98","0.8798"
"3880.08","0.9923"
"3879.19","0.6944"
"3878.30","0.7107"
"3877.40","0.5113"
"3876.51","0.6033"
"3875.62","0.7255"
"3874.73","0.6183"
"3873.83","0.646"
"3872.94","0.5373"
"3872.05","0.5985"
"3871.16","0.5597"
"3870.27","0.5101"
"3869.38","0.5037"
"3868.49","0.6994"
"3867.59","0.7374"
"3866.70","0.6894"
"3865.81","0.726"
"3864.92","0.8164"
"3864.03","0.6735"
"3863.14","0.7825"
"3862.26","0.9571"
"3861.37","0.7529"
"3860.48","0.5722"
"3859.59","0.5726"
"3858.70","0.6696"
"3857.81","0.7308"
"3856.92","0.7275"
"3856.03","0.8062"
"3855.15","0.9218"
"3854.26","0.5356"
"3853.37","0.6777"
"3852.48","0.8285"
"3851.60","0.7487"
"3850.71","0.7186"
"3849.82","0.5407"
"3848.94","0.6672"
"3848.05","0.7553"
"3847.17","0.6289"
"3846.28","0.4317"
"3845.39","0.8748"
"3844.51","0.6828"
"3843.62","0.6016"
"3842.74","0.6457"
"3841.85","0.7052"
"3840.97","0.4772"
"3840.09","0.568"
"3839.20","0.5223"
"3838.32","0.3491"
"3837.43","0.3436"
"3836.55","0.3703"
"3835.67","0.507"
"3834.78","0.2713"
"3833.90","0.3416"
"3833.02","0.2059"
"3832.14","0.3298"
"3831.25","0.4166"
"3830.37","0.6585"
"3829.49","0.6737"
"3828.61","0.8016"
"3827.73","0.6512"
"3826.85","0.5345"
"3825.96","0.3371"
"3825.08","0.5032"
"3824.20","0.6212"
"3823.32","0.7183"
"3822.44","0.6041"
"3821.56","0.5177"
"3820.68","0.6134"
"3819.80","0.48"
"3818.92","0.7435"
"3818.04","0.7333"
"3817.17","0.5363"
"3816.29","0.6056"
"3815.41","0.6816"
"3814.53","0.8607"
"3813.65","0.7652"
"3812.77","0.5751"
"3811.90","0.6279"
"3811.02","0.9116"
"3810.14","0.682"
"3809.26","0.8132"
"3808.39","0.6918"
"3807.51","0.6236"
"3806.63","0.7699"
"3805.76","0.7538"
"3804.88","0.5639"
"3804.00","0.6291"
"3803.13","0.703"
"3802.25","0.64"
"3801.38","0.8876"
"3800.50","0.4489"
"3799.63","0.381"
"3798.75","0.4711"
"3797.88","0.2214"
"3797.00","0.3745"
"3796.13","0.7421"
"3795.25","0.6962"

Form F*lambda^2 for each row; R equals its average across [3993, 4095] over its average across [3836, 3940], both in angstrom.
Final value 1.32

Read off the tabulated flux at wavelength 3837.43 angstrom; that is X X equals 0.3436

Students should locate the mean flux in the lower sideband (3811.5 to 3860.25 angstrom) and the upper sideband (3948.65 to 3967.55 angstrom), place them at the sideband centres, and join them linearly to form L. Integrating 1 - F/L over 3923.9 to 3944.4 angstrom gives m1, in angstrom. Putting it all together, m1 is 6.6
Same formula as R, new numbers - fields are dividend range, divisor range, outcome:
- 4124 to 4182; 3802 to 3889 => 1.37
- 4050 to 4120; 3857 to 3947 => 1.32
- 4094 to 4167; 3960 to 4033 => 1.21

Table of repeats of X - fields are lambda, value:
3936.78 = 0.3737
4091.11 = 0.7754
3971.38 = 0.2369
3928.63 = 0.3349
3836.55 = 0.3703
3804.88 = 0.5639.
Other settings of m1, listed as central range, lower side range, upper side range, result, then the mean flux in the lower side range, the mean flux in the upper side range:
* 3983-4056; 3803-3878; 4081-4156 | -3.7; 0.628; 0.707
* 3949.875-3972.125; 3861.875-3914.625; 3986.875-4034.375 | 6.9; 0.621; 0.711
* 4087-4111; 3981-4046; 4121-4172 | 2.1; 0.708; 0.737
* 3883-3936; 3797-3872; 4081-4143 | 8.6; 0.62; 0.706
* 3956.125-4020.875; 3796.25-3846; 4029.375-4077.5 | 6.7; 0.583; 0.702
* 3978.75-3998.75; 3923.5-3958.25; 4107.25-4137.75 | -4.9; 0.49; 0.738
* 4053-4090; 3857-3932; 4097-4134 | -2.3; 0.609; 0.681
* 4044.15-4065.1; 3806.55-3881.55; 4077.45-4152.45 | -0.2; 0.635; 0.706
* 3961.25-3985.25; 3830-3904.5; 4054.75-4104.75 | 7.6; 0.607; 0.682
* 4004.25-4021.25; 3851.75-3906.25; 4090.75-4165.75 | -0.3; 0.635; 0.712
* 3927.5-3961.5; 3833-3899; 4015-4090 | 8.3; 0.615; 0.712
